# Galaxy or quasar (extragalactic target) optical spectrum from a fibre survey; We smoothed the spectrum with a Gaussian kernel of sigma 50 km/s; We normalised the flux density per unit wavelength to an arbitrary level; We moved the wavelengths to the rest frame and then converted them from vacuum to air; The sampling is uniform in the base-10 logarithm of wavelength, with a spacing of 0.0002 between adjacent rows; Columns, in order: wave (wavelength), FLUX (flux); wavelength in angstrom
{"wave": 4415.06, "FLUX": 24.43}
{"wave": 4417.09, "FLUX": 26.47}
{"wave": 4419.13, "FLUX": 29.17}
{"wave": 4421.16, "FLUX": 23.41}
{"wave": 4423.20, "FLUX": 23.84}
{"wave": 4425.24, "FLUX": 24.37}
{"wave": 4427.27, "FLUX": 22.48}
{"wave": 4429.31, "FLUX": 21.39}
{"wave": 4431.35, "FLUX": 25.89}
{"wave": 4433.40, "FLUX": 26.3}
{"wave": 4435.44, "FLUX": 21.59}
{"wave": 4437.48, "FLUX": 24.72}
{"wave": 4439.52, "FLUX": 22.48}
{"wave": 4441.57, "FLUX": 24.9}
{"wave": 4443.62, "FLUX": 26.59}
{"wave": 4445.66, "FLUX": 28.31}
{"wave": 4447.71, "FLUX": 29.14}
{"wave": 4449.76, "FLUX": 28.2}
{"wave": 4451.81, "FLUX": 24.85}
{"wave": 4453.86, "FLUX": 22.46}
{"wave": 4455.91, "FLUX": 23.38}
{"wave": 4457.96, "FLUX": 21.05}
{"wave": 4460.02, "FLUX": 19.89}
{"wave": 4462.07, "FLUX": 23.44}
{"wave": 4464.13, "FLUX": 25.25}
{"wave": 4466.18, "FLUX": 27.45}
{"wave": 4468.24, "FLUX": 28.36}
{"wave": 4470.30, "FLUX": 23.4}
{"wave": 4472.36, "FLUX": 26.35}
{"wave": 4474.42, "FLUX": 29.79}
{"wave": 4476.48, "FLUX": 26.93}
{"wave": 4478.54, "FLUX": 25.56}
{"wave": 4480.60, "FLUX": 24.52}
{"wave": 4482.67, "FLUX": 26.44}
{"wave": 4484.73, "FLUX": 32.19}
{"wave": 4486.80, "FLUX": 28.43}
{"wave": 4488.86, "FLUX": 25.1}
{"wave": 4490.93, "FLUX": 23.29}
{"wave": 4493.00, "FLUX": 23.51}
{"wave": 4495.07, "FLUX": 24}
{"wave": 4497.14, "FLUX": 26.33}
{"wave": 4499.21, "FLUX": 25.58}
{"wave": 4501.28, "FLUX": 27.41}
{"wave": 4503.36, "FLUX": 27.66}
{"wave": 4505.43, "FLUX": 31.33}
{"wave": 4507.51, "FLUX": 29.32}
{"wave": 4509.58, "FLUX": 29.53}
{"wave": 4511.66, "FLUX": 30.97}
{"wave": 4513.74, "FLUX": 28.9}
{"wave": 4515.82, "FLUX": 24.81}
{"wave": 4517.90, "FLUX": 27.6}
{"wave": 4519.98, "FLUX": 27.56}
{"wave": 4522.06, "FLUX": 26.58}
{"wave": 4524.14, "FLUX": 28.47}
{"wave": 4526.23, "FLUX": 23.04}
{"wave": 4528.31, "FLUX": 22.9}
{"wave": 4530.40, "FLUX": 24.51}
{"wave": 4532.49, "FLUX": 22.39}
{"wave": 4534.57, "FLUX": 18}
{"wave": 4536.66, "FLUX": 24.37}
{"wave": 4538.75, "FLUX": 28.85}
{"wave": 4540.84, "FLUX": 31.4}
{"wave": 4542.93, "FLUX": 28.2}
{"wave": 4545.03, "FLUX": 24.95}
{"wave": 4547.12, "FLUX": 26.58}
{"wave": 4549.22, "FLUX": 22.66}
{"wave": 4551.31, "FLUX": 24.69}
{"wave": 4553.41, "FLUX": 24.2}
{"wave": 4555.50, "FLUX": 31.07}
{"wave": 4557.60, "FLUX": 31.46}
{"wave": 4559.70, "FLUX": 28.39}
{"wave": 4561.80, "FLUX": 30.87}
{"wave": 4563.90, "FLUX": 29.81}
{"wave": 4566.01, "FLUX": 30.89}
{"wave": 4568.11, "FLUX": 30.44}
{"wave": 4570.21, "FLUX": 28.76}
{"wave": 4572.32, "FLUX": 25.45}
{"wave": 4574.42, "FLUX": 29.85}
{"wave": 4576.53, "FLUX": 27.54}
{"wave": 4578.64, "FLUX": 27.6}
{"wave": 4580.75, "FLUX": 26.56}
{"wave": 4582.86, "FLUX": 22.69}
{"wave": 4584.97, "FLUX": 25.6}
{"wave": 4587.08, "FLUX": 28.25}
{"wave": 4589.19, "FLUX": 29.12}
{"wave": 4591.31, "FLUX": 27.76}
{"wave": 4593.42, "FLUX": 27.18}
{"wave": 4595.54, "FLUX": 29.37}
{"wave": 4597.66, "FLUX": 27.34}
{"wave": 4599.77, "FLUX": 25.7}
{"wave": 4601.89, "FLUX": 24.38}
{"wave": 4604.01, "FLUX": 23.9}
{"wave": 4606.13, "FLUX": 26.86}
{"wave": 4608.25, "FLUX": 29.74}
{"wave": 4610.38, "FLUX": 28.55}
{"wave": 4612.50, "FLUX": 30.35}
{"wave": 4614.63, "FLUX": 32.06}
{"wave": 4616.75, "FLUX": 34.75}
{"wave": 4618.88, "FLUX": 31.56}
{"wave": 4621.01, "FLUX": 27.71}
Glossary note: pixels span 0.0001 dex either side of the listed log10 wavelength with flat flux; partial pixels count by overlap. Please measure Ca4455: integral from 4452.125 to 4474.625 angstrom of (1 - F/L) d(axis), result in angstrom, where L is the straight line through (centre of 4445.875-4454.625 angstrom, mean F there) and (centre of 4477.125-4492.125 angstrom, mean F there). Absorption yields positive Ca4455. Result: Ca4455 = 1.73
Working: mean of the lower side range 26.5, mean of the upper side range 26.5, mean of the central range 24.4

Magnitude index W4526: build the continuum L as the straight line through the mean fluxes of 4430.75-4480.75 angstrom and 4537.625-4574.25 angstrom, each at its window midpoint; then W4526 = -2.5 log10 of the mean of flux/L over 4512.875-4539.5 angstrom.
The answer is 0.09 mag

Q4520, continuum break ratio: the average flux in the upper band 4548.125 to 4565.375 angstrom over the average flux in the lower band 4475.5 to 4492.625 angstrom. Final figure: 1.06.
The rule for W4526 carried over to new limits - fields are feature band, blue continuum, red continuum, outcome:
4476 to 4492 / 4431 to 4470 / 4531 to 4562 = -0.05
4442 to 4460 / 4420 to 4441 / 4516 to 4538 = -0.06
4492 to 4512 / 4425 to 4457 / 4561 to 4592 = -0.05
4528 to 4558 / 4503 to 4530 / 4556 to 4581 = 0.11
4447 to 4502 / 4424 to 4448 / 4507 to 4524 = 0.03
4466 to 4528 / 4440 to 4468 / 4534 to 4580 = -0.03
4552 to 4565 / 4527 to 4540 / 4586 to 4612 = -0.16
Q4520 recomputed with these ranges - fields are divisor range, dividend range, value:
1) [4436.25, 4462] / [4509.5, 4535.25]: 1.05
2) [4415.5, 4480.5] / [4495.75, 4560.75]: 1.07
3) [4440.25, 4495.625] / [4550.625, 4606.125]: 1.08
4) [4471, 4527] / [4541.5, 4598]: 1.02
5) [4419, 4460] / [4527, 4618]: 1.12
